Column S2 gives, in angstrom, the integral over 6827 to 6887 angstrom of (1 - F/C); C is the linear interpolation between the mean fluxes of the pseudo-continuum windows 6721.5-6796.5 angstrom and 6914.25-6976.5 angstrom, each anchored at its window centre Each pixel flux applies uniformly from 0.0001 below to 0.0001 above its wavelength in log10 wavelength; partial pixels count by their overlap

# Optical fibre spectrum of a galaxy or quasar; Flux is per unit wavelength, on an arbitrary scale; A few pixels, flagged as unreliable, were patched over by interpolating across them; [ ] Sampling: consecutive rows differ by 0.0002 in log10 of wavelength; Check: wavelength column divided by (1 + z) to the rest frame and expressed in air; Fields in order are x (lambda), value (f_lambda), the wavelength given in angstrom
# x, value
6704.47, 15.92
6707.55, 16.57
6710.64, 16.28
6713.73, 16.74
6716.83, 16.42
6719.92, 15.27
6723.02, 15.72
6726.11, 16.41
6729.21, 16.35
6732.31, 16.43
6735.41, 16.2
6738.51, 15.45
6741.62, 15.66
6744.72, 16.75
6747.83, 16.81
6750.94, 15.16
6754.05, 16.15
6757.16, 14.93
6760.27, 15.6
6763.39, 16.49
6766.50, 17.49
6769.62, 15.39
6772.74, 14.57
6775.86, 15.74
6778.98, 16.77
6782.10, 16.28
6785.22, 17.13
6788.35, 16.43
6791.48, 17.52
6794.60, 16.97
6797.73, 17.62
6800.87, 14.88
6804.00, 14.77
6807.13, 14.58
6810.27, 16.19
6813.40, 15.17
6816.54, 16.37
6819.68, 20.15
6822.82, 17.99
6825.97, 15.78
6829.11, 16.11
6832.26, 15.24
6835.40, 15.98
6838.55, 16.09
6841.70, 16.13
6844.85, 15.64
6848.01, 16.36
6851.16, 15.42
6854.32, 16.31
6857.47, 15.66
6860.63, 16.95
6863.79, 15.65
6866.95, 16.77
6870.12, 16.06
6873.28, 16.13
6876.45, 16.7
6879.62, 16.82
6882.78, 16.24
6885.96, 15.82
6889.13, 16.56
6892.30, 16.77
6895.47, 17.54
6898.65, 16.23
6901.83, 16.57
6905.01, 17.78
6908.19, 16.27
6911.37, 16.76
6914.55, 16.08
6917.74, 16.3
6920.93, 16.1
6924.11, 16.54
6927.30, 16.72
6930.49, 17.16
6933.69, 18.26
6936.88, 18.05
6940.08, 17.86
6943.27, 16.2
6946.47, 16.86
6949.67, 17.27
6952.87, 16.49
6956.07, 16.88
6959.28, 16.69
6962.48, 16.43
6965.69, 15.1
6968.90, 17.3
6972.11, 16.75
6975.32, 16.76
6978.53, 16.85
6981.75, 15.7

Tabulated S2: 1.5 angstrom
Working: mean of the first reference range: 16.2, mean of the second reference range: 16.8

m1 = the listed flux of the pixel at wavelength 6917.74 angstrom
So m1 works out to 16.3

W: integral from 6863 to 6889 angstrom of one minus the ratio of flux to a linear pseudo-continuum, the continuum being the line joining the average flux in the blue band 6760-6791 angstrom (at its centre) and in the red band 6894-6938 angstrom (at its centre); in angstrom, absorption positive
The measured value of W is 0.60 angstrom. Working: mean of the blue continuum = 16.3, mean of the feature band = 16.3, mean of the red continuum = 16.9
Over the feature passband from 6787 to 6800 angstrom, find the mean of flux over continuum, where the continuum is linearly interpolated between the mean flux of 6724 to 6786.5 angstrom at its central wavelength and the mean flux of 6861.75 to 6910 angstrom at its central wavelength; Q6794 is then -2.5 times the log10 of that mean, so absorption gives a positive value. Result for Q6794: -0.05 mag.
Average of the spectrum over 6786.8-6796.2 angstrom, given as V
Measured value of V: 17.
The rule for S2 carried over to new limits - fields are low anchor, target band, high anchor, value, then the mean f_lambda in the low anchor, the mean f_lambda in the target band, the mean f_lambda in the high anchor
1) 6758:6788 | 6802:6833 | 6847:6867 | -0.22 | 16.1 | 16.2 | 16.1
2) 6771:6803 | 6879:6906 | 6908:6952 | 0.14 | 16.4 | 16.7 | 16.9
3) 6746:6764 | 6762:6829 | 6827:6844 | -2.21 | 15.8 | 16.4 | 15.9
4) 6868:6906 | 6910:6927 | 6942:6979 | 0.23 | 16.6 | 16.4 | 16.6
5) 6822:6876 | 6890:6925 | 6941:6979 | -0.50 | 16.1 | 16.6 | 16.7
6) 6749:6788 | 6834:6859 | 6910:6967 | 0.62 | 16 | 15.9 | 16.8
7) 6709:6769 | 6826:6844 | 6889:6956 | 0.68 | 16.1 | 15.9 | 16.9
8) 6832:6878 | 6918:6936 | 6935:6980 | -0.36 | 16.1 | 17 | 16.8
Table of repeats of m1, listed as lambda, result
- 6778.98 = 16.77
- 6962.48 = 16.43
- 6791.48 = 17.52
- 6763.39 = 16.49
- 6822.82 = 17.99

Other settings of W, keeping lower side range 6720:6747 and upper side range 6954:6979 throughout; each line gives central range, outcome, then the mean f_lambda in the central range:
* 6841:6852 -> 0.3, 15.9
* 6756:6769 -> 0.0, 16.1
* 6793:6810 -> 0.5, 15.8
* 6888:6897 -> -0.3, 17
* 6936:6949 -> -0.5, 17.2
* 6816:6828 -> -1.0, 17.6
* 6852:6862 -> 0.1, 16.2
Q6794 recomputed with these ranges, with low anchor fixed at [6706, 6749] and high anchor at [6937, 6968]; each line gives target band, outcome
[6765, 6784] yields 0.018 mag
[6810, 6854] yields 0.008 mag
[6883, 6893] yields 0.017 mag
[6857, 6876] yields 0.018 mag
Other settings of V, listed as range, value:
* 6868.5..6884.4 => 16.4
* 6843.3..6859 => 15.9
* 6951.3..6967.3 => 16.3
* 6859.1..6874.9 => 16.3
